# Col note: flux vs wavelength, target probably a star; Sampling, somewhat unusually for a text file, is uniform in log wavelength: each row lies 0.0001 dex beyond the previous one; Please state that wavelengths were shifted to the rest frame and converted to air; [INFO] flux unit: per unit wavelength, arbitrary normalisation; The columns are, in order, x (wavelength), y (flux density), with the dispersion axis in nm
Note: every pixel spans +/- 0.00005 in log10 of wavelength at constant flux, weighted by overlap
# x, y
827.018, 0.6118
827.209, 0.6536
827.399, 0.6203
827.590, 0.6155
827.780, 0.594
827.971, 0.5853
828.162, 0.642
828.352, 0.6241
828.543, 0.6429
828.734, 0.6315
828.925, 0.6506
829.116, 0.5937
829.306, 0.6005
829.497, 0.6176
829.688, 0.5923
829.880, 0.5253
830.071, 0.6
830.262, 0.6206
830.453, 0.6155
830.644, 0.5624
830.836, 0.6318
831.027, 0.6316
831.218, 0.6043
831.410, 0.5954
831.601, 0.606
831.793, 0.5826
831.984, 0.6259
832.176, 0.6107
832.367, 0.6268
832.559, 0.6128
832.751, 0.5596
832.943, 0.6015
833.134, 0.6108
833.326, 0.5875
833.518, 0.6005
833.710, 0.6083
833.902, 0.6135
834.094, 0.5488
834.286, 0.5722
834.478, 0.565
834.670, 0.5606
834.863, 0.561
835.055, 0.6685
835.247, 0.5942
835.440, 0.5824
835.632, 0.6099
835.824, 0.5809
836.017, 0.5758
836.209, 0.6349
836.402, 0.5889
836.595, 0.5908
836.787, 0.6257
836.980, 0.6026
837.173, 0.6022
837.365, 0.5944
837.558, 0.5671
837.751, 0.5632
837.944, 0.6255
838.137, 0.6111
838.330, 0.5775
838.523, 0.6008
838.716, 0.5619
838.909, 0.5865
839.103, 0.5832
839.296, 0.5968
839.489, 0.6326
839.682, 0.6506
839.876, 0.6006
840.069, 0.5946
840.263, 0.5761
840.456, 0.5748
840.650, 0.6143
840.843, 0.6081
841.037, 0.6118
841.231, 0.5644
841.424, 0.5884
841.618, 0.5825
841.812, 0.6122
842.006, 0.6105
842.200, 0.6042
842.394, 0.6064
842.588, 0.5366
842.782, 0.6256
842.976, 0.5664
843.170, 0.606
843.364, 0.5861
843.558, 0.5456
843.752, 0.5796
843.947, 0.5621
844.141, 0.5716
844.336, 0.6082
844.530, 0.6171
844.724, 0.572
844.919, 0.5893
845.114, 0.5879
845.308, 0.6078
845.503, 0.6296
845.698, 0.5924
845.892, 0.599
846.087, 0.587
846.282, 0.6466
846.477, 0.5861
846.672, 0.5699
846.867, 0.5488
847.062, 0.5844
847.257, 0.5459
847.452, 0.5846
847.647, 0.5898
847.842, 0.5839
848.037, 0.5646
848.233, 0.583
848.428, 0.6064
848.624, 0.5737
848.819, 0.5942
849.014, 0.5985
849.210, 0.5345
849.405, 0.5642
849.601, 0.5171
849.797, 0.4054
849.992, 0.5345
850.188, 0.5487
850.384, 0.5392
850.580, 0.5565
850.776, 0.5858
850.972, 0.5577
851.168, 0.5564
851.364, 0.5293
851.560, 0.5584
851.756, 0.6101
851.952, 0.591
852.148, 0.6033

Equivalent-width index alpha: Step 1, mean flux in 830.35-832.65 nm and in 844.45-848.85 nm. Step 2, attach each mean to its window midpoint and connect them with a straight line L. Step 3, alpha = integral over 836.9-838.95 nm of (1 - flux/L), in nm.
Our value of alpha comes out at 0.03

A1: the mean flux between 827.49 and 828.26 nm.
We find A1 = 0.609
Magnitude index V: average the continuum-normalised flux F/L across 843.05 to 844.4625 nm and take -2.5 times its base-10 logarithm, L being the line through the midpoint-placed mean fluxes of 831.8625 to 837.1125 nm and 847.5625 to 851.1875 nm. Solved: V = -0.02 mag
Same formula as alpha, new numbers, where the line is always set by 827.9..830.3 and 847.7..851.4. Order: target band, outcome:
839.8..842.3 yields -0.077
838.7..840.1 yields -0.051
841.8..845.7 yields -0.138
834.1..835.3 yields 0.022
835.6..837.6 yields -0.028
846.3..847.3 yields -0.021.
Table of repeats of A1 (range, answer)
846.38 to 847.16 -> 0.572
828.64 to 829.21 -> 0.625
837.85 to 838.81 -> 0.595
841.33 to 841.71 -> 0.585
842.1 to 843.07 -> 0.588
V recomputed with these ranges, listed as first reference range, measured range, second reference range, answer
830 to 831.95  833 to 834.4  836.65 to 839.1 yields 0.02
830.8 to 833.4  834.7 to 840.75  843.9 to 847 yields 0.01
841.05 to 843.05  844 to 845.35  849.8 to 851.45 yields -0.03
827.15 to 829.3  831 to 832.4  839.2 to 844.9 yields 0.01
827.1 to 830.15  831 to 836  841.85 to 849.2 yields 0.02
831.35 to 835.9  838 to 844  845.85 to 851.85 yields -0.02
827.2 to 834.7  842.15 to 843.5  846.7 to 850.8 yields -0.03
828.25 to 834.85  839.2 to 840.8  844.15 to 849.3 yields -0.02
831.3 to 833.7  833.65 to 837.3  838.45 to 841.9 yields 0.01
